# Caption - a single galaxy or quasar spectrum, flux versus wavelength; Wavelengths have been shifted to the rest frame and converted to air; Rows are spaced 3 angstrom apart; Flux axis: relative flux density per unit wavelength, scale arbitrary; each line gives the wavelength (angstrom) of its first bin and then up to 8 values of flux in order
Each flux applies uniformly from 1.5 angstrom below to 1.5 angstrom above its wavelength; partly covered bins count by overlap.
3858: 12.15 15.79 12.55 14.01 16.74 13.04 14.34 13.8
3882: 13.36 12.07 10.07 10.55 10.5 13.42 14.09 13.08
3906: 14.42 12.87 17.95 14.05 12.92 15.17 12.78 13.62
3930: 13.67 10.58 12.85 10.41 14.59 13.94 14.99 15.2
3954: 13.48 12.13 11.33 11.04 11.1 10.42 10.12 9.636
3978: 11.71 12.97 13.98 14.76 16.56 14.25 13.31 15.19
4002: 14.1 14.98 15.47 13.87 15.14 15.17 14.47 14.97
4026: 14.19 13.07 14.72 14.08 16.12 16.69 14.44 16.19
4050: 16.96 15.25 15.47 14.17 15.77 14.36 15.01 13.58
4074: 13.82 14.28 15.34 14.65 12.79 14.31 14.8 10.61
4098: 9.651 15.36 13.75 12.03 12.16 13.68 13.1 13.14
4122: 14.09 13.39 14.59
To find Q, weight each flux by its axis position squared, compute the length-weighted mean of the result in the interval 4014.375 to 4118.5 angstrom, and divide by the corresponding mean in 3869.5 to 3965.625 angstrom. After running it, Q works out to 1.17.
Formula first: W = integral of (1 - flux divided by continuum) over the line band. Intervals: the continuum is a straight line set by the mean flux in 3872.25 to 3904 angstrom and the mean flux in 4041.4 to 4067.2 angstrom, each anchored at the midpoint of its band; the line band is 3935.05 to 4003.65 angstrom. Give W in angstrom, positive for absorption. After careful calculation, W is 4.8 angstrom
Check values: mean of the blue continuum 12.6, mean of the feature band 13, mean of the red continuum 15.4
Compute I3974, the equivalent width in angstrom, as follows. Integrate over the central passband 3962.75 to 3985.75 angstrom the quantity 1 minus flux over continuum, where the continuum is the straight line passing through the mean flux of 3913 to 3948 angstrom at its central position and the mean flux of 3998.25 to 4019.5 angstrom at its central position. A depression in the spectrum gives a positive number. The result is 4.4 angstrom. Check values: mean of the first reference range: 13.3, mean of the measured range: 11.4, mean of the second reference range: 14.8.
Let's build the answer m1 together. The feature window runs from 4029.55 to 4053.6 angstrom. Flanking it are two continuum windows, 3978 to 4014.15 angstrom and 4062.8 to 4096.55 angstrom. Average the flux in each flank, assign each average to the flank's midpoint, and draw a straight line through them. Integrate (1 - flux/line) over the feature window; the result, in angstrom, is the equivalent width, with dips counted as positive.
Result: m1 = -2.2 angstrom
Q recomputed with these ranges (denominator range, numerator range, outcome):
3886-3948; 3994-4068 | 1.20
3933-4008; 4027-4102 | 1.16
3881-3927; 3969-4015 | 1.08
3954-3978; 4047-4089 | 1.41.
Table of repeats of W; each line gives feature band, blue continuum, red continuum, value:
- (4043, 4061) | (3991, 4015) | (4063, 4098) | -1.75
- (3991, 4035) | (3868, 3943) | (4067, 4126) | -3.75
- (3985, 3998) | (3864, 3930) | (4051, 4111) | -0.98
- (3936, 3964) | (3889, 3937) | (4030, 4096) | 1.18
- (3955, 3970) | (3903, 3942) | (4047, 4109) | 2.57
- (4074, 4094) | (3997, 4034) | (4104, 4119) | -1.28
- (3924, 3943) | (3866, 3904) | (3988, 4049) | 1.51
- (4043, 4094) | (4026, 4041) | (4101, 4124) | -2.42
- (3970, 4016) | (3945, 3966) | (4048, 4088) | -0.50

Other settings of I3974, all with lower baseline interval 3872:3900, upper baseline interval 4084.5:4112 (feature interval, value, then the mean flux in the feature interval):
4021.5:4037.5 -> -2.03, 14.3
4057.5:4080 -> -2.99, 14.5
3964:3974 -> 1.64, 10.5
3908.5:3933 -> -2.87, 14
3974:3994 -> -1.36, 13.5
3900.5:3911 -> -1.06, 13.7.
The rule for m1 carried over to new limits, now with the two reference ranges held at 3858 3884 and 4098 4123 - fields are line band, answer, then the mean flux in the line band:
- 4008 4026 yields -1.6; 14.7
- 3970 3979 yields 2.1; 10.4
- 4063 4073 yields -0.8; 14.4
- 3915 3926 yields 0.1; 13.7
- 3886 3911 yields 2.6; 12.5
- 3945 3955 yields -0.6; 14.5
